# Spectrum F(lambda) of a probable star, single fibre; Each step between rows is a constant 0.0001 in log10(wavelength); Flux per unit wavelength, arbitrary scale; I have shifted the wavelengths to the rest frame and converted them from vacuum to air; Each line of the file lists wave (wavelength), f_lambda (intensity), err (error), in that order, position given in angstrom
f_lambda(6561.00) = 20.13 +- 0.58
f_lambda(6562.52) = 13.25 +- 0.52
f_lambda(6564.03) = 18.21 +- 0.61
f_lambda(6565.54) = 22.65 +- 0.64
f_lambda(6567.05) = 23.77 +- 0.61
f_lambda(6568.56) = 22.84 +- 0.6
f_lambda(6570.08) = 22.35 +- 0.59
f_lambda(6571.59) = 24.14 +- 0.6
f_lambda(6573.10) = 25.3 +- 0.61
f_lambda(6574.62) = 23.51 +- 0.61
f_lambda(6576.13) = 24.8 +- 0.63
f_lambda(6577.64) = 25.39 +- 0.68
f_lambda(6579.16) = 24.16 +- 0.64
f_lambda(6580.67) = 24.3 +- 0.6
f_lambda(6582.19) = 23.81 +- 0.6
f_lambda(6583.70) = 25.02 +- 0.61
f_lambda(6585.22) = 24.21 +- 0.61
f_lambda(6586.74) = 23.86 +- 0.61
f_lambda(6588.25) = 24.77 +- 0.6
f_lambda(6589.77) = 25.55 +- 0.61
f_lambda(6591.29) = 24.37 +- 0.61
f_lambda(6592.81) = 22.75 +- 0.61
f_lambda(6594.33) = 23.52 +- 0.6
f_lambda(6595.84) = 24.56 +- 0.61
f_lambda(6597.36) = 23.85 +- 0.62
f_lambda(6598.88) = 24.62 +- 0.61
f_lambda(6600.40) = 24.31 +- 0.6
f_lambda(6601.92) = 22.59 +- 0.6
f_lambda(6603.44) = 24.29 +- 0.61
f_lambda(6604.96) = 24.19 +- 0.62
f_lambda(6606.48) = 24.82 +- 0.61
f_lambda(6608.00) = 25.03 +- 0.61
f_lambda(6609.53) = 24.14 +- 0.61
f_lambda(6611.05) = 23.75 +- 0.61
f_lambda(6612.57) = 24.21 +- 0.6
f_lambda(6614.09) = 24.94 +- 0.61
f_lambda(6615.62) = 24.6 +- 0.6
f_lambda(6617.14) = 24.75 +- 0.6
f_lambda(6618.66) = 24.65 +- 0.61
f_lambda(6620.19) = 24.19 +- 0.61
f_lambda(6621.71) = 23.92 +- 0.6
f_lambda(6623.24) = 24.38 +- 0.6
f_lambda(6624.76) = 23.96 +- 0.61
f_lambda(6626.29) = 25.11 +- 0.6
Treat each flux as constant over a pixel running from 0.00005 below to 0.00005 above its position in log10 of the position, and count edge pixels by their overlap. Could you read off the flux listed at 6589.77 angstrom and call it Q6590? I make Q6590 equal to 25.55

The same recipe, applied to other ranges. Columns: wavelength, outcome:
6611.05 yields 23.75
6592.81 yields 22.75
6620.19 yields 24.19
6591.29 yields 24.37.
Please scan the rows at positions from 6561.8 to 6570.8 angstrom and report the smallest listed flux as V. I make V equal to 13.25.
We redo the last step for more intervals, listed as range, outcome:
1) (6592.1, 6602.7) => 22.59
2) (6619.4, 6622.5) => 23.92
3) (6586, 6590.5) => 23.86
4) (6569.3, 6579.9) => 22.35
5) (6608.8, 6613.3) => 23.75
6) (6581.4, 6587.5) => 23.81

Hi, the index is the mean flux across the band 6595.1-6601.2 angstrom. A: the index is 24.3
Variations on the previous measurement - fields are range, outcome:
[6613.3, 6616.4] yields 24.8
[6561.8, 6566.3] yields 18.1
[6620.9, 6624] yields 24.2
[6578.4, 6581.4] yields 24.2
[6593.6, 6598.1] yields 24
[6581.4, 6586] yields 24.3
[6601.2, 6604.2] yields 23.5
